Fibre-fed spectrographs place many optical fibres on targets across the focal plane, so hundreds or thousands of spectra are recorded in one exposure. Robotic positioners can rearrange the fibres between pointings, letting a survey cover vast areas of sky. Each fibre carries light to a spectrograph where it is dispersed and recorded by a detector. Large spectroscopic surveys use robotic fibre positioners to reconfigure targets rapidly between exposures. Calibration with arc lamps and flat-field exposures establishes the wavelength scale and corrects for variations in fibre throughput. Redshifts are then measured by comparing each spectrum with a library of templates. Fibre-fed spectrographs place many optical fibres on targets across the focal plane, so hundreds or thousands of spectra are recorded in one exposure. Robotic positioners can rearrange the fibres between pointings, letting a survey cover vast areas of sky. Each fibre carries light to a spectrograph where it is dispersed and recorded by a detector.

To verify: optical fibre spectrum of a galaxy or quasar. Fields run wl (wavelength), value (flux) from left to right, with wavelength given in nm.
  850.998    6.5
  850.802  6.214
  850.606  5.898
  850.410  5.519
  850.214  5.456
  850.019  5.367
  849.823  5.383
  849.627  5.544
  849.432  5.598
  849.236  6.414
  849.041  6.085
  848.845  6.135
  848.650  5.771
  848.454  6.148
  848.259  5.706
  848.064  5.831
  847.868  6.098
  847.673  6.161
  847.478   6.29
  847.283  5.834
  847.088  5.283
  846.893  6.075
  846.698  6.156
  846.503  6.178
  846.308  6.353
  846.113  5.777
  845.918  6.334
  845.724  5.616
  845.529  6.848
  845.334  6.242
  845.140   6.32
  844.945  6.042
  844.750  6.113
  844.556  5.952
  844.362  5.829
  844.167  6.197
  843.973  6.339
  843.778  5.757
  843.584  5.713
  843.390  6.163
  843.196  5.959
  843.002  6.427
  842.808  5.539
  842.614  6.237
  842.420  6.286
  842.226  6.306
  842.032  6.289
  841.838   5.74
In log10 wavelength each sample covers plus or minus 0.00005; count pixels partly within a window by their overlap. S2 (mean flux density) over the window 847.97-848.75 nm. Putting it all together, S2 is 5.87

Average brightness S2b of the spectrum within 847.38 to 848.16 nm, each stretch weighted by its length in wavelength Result 6.09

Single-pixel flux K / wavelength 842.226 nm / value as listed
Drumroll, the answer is 6.306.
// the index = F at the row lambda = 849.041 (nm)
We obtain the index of 6.085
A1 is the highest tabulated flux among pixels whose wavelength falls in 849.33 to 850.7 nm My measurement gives 5.898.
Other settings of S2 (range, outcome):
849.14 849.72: 5.85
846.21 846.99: 6.19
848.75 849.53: 6.06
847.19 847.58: 6.07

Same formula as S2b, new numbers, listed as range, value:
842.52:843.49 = 6.07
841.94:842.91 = 6.13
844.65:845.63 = 6.31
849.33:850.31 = 5.47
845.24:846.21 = 6.16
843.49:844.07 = 5.94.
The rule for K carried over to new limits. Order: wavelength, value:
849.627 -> 5.544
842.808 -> 5.539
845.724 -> 5.616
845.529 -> 6.848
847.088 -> 5.283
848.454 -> 6.148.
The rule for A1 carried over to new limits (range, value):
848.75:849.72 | 6.414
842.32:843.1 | 6.427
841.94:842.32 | 6.306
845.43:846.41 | 6.848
